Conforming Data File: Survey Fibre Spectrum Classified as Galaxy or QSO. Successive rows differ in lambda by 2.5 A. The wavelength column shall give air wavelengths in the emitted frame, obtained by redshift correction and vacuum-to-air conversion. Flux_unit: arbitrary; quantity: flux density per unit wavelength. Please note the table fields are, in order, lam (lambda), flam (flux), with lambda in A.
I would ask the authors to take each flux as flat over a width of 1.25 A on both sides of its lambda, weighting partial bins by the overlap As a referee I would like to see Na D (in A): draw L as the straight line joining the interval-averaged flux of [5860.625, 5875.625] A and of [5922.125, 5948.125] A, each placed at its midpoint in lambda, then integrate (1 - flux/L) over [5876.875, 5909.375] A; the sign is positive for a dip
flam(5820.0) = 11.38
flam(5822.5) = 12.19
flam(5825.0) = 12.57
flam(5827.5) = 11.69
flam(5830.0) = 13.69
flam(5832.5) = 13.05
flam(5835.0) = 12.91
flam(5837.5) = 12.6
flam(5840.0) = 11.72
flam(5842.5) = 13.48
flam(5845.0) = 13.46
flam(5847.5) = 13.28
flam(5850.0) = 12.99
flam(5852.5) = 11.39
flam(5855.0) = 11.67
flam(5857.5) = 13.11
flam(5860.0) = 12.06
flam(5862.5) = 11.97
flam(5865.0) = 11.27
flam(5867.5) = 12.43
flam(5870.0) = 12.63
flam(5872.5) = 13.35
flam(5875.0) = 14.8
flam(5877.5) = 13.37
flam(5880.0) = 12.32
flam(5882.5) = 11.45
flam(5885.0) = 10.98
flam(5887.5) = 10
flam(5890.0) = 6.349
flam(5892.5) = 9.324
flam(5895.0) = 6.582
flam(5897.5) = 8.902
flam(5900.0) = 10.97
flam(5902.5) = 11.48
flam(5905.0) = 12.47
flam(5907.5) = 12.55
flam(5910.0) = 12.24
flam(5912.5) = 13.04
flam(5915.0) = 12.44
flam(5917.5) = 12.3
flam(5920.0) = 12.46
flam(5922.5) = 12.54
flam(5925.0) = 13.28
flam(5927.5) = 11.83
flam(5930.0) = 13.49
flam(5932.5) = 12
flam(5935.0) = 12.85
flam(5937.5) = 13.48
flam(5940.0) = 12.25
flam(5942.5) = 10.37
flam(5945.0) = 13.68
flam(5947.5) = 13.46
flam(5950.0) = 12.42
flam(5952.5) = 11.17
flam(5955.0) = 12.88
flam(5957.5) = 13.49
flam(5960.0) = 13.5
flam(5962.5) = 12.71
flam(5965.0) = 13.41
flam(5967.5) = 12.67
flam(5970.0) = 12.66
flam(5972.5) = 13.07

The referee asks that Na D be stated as 5.5 A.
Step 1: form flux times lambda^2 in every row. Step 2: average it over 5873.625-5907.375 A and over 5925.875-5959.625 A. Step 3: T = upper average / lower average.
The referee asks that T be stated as 1.2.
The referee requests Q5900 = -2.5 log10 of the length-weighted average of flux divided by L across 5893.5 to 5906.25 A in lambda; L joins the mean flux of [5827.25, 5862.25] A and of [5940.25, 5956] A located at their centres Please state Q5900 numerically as 0.23 mag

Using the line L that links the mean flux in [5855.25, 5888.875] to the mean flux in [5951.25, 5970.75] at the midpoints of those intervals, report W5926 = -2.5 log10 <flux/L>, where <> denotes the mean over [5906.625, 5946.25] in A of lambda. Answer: 0.00 mag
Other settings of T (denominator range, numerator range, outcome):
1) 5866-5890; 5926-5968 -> 1.08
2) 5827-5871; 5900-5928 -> 1.01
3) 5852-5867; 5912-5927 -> 1.08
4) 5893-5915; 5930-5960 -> 1.16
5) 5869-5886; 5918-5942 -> 1.01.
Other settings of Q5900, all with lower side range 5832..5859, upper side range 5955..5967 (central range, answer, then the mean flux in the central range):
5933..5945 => 0.06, 12.4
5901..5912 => 0.06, 12.2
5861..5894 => 0.12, 11.5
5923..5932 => 0.02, 12.8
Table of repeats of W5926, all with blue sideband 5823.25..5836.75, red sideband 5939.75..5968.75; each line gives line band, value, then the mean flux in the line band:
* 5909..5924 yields 0.02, 12.5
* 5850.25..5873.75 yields 0.04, 12.2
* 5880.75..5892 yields 0.28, 9.79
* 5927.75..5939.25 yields -0.01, 12.8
